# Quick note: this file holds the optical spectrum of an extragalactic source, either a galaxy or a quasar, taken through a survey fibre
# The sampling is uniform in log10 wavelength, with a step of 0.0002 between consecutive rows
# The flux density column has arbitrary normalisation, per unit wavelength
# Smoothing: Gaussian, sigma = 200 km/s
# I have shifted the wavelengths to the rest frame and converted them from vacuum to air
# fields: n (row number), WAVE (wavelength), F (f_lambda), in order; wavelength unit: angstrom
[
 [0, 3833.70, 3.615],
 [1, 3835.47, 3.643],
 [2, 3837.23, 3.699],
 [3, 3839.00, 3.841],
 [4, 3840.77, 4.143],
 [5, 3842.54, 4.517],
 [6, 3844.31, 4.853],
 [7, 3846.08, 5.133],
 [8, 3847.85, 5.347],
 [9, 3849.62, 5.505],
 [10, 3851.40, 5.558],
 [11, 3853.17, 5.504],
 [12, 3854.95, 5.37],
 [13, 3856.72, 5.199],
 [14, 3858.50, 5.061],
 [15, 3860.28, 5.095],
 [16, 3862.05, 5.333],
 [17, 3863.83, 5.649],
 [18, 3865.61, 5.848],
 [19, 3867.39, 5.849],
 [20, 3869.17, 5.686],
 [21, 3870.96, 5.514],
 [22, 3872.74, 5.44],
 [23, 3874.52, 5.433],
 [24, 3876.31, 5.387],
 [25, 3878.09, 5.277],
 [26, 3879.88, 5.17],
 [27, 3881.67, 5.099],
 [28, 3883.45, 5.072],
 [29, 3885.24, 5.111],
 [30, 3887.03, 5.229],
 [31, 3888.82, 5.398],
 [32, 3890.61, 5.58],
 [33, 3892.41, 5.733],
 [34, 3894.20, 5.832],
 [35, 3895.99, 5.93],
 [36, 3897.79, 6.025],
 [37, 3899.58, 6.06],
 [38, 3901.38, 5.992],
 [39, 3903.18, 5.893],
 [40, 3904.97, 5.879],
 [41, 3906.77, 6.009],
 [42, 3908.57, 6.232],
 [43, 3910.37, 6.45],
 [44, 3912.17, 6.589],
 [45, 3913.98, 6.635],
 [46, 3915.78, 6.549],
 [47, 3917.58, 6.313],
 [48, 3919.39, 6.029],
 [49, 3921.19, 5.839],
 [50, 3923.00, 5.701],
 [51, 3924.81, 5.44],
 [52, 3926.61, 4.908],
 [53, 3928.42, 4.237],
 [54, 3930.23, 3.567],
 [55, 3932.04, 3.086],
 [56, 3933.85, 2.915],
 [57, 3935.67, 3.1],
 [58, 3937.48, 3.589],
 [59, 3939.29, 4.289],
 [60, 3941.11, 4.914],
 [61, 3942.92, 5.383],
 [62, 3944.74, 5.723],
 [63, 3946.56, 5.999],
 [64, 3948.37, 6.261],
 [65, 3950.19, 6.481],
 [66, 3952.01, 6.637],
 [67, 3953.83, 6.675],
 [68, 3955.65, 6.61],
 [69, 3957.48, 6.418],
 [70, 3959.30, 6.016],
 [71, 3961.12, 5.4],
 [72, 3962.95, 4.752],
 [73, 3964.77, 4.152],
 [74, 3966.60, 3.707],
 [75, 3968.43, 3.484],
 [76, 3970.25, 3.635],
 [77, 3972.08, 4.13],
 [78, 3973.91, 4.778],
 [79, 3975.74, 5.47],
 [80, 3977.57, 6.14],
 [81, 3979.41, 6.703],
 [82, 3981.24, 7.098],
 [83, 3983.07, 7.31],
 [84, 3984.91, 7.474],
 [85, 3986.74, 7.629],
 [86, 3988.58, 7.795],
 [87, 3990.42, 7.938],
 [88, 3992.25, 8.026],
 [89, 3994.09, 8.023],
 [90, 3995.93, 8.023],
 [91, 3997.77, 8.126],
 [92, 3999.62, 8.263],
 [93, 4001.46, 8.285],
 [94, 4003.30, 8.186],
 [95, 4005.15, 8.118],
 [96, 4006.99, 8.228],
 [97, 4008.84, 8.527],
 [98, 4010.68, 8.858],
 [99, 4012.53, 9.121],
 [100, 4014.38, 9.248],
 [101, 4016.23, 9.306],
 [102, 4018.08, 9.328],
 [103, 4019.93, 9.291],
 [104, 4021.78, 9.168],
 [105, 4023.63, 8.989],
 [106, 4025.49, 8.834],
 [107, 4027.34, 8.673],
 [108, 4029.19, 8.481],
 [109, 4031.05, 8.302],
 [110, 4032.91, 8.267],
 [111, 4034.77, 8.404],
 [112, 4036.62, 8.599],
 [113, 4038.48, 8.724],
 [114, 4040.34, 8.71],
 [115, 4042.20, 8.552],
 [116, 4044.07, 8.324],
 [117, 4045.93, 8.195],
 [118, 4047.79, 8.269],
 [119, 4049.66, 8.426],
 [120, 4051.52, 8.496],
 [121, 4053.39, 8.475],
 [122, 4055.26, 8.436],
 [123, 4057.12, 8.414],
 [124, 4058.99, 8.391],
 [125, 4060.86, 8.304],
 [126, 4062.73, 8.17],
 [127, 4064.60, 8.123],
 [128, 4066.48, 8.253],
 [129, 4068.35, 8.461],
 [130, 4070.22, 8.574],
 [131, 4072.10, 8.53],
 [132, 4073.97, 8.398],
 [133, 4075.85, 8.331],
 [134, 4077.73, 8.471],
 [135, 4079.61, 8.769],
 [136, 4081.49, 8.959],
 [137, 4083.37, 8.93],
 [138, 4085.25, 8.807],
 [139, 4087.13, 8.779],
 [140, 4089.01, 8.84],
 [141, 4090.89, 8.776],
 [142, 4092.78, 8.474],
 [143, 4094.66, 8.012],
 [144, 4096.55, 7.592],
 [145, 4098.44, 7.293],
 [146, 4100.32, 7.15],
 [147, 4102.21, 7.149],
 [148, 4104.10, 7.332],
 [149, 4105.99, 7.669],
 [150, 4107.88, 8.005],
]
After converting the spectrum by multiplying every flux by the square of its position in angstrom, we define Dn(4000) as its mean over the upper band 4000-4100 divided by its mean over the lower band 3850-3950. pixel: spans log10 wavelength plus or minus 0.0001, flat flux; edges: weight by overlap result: 1.7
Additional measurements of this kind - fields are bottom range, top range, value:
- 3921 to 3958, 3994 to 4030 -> 1.76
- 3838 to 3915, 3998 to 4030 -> 1.70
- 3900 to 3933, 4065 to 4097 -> 1.65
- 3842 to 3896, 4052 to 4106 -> 1.71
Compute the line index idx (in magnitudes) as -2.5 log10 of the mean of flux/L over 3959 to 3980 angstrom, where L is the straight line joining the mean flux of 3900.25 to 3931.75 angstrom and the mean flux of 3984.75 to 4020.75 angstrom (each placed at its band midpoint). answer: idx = 0.47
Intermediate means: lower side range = 5.73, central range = 4.8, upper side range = 8.41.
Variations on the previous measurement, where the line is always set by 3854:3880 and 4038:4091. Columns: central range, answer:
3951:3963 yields 0.110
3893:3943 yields 0.160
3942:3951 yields 0.121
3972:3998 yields 0.037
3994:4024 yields -0.136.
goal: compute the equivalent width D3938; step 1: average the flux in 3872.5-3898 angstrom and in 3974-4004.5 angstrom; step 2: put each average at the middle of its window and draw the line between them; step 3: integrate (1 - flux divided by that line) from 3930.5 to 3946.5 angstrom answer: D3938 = 5.6 angstrom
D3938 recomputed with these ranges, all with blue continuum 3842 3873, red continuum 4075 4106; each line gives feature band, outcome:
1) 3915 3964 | 8.4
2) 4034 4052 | -2.0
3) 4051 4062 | -0.9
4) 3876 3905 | 1.1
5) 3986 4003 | -2.4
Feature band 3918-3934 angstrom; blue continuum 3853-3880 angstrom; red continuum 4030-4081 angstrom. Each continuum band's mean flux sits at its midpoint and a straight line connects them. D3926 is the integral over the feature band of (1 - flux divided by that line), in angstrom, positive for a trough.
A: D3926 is 4.0 angstrom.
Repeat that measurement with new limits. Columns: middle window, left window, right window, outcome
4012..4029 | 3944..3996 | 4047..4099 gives -4.3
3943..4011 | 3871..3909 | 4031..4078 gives 5.0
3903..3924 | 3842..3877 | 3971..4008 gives -0.1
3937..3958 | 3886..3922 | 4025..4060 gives 3.1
